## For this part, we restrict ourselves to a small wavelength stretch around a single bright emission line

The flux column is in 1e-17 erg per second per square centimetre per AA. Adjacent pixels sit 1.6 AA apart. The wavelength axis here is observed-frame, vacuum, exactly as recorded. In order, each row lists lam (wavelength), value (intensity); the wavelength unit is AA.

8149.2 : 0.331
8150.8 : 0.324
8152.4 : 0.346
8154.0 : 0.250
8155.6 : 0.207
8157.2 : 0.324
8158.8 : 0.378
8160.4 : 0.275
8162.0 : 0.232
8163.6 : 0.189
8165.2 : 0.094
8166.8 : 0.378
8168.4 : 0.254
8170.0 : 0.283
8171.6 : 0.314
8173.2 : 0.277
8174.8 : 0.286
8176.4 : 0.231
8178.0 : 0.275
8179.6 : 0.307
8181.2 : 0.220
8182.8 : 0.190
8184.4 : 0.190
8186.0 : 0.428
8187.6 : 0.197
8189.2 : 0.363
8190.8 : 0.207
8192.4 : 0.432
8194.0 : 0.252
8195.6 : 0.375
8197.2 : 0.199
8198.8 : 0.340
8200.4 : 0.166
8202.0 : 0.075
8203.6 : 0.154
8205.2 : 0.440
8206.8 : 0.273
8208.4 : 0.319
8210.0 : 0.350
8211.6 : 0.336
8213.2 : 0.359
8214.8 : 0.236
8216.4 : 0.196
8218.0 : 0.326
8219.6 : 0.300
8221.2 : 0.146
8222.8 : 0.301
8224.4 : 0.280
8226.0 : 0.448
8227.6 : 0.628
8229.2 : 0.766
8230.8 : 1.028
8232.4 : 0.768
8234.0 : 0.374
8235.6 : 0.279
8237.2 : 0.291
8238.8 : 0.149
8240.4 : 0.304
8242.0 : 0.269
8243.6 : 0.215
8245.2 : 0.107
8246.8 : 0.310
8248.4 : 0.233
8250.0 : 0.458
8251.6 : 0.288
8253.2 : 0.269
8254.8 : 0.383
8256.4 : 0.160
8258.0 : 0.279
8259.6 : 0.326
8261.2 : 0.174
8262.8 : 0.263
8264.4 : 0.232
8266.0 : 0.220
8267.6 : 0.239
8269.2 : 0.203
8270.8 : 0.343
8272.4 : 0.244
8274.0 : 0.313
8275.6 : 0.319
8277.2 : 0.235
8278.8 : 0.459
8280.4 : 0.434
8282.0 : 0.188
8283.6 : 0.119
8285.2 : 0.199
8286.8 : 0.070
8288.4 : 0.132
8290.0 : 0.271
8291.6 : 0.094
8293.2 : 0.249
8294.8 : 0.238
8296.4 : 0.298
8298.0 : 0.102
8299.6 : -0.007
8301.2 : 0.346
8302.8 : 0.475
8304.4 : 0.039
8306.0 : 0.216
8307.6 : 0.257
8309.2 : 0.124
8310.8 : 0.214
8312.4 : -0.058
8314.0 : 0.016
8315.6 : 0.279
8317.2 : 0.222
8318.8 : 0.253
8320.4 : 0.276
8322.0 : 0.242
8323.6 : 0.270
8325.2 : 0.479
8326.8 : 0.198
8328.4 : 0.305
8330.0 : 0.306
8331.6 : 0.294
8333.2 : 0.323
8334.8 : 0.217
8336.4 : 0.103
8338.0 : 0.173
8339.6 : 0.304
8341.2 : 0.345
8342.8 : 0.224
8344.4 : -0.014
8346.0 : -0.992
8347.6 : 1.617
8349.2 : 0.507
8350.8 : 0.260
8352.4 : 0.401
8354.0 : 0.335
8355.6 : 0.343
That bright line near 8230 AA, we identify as H-gamma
